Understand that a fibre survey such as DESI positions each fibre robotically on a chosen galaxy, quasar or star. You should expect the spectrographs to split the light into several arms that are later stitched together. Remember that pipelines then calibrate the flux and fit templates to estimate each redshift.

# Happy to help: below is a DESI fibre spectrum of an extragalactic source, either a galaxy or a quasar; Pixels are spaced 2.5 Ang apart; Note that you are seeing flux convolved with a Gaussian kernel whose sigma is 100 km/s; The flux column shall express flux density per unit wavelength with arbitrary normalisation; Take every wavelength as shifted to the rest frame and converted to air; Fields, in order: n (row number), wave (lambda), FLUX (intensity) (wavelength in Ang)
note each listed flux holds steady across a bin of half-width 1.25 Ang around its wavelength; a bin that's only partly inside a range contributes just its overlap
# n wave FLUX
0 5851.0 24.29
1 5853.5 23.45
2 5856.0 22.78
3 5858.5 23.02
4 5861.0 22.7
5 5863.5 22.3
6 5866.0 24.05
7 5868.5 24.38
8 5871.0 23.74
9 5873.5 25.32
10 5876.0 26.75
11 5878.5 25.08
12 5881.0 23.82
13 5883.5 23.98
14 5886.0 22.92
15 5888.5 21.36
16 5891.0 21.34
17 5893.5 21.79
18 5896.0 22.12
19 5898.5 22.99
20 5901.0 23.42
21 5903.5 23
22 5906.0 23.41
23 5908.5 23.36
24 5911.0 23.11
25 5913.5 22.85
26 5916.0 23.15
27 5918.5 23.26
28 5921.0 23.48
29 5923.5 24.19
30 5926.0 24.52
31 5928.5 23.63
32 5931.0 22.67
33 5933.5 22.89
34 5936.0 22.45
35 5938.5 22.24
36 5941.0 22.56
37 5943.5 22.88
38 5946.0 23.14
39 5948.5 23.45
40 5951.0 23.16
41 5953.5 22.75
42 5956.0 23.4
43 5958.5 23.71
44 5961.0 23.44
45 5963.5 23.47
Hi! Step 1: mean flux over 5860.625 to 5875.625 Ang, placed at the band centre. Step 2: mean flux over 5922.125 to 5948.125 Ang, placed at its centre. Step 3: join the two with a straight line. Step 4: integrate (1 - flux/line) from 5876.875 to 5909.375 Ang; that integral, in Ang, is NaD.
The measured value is 0.9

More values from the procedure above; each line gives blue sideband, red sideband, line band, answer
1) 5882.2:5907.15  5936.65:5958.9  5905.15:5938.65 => -0.7 Ang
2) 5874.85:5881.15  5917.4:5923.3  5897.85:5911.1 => 0.5 Ang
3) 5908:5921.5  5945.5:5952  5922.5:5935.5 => -0.2 Ang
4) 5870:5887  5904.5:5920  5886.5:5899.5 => 1.1 Ang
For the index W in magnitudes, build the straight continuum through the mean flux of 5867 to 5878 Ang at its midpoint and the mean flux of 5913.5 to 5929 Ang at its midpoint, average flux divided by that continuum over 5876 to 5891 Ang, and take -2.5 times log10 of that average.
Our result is 0.05 mag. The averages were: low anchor 25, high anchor 23.6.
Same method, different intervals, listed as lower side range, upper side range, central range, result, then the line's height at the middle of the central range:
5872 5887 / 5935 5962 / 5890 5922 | 0.05 mag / 24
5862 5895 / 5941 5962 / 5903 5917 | 0.01 mag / 23.4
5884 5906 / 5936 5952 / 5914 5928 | -0.05 mag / 22.7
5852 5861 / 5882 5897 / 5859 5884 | -0.07 mag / 22.7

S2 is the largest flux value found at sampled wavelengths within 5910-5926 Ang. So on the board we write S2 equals 24.52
